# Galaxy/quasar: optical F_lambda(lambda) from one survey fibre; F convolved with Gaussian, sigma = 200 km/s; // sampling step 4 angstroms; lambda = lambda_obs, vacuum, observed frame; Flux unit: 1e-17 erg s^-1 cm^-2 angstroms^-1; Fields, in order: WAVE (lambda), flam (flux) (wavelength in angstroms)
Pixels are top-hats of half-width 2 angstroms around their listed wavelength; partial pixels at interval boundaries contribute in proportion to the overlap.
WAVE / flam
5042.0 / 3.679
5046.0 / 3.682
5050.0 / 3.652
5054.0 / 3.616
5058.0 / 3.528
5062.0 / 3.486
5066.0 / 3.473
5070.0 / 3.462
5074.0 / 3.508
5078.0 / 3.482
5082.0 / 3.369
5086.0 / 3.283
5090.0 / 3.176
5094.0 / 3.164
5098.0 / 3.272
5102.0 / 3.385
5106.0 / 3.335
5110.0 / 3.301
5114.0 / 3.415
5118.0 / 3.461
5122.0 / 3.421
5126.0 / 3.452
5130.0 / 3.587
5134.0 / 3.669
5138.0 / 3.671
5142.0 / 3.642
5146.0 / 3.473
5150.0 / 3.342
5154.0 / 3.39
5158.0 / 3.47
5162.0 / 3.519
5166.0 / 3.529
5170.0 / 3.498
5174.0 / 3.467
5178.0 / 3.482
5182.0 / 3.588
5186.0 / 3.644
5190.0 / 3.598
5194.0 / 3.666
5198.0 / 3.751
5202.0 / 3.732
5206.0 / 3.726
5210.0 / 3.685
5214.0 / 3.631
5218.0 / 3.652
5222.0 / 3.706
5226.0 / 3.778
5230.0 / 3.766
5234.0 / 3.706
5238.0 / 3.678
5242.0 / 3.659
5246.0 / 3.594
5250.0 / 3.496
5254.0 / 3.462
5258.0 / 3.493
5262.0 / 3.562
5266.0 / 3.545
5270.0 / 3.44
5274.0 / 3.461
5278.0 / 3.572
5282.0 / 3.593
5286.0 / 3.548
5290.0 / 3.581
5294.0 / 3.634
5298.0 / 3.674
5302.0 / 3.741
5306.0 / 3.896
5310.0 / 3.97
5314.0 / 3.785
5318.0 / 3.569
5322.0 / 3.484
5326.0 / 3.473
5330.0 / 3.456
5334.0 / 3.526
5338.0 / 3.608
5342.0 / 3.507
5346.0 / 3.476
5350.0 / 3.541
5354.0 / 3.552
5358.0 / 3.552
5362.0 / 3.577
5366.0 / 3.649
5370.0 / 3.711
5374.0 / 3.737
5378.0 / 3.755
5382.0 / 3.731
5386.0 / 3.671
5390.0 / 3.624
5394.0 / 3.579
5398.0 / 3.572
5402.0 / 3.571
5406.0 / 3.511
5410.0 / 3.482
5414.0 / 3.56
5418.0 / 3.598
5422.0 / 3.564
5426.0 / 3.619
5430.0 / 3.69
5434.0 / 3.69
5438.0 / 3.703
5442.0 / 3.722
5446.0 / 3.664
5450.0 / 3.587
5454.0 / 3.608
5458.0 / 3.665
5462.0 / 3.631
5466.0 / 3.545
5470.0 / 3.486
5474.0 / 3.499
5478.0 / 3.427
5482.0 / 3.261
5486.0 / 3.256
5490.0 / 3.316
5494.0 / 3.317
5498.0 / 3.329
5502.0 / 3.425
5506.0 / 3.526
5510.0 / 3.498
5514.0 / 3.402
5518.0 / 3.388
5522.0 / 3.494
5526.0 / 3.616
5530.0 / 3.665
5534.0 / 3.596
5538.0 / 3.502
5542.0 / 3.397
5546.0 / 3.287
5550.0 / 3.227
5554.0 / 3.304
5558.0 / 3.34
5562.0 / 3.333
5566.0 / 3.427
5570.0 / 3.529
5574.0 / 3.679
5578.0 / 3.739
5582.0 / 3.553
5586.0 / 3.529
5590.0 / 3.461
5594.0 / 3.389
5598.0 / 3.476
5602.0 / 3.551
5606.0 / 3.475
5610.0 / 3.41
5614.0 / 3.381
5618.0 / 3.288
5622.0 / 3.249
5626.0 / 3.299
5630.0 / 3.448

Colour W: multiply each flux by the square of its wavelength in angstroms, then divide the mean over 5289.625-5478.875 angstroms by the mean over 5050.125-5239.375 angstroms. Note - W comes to 1.12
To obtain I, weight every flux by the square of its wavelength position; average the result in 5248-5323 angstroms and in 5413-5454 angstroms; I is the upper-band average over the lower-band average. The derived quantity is 1.07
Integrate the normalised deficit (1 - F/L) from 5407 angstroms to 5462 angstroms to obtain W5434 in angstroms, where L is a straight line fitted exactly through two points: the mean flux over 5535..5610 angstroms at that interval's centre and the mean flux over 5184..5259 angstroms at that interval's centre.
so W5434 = -1.4 angstroms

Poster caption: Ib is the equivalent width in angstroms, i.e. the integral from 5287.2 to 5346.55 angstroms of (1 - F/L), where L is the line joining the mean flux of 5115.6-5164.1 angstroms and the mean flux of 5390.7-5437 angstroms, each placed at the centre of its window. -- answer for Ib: -1.1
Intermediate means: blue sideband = 3.51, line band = 3.63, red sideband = 3.59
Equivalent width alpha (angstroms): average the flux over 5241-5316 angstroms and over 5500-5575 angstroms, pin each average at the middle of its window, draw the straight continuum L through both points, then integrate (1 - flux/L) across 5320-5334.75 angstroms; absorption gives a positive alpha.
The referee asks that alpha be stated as 0.4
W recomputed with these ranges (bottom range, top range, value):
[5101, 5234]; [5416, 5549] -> 1.11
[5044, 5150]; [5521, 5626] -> 1.19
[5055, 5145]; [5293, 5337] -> 1.15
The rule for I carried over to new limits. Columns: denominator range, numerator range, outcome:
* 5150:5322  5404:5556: 1.06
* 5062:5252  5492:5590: 1.13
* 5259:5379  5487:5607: 1.04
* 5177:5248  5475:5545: 1.05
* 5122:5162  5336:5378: 1.11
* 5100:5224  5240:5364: 1.07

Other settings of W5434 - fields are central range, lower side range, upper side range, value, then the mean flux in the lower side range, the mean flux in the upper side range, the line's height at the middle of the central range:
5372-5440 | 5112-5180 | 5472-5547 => -3.4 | 3.5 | 3.43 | 3.45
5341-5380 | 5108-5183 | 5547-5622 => -1.6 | 3.49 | 3.44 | 3.47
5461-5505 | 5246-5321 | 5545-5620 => 1.2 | 3.61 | 3.44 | 3.5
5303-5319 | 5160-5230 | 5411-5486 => -0.9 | 3.63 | 3.57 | 3.6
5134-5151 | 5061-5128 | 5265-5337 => -0.6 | 3.38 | 3.61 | 3.43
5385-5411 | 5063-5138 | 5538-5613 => -1.0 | 3.41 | 3.45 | 3.44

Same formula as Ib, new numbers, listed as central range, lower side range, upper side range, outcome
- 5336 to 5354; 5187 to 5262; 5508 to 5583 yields 0.25 angstroms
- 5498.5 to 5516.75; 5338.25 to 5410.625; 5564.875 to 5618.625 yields 0.46 angstroms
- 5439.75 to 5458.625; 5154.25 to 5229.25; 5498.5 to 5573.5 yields -0.87 angstroms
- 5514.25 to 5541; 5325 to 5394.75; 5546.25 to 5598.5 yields -0.34 angstroms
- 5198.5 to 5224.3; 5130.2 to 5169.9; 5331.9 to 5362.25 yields -1.20 angstroms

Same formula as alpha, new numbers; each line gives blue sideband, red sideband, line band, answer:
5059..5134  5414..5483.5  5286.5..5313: -1.7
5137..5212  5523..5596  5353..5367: -0.2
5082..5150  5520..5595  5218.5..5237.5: -1.6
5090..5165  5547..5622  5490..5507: 0.3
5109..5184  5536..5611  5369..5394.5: -1.6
